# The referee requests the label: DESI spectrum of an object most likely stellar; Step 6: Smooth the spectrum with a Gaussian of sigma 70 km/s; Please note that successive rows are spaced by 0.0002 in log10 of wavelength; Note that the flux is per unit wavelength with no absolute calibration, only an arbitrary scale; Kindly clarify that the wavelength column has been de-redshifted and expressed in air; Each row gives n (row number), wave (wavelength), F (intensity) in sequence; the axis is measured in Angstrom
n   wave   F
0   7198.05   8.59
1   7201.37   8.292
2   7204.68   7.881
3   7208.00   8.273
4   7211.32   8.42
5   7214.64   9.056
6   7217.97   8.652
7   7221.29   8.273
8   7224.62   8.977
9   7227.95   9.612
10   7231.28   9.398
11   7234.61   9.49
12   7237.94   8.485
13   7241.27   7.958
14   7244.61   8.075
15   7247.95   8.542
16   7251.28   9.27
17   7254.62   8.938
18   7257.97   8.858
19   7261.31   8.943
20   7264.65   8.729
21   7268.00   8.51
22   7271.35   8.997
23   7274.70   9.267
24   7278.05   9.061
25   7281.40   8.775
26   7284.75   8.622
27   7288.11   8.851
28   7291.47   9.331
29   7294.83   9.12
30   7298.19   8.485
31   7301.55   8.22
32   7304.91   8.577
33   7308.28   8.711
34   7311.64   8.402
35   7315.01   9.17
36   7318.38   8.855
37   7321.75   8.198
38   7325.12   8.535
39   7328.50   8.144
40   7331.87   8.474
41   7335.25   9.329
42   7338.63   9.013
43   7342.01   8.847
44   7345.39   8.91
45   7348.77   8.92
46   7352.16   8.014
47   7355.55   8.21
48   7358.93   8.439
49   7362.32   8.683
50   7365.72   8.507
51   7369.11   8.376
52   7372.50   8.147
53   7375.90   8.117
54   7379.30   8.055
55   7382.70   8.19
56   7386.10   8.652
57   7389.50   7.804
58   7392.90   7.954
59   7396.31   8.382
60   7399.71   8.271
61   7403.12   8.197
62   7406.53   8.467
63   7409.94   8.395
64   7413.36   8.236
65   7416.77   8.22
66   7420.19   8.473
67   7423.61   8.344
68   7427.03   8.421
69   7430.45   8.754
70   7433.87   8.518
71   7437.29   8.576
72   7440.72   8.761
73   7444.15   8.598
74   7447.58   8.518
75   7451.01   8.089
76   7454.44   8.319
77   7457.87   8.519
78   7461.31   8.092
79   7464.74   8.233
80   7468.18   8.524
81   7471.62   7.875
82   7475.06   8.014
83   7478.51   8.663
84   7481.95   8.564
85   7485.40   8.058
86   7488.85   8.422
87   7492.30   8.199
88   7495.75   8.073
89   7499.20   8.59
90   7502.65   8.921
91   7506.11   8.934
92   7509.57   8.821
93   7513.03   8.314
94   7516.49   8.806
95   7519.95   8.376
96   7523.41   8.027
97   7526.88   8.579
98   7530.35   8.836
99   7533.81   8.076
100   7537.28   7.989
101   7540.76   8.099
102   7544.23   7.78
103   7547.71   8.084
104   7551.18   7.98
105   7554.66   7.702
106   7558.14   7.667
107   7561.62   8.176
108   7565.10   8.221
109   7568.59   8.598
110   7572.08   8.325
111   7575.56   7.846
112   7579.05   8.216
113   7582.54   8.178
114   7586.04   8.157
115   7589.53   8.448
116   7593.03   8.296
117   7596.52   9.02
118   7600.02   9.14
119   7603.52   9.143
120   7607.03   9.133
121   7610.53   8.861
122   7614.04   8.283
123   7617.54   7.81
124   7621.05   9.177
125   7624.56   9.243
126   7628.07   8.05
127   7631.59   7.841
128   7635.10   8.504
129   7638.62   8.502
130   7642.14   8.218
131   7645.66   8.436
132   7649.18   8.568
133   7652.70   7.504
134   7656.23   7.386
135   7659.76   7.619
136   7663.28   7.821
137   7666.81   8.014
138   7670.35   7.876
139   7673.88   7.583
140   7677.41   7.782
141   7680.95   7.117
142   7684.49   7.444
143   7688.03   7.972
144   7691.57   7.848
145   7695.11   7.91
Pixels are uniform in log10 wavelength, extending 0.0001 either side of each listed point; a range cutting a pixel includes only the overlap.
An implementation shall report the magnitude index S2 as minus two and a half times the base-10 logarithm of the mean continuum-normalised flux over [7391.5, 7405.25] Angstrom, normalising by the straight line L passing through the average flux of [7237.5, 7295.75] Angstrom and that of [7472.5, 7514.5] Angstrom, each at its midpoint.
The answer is 0.05 mag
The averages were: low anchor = 8.8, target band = 8.22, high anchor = 8.45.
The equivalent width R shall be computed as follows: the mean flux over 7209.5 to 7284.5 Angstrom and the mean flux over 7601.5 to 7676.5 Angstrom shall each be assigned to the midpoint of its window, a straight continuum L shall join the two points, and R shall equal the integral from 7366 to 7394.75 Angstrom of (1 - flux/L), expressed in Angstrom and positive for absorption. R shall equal 1.5 Angstrom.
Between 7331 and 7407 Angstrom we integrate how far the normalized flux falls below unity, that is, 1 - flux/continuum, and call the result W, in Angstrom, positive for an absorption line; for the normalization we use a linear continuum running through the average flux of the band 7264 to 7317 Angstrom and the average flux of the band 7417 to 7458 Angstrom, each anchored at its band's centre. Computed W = 1.8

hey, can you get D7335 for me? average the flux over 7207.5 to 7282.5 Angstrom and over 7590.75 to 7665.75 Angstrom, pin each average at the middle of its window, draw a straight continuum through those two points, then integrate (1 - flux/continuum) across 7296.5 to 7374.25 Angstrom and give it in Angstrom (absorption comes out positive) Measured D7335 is 1.3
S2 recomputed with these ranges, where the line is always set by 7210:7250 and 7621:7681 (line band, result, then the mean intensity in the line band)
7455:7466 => 0.011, 8.29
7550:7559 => 0.060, 7.78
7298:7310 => 0.016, 8.5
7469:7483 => 0.009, 8.28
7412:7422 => 0.017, 8.31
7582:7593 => -0.014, 8.27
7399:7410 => 0.018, 8.33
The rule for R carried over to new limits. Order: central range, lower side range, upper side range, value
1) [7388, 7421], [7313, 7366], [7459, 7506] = 1.1 Angstrom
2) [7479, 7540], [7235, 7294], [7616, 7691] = -1.0 Angstrom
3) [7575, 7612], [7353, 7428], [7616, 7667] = -1.8 Angstrom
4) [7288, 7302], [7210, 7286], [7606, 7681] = -0.2 Angstrom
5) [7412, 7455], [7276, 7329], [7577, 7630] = 1.0 Angstrom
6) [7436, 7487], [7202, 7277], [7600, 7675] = 0.8 Angstrom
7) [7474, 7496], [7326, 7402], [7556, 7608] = 0.3 Angstrom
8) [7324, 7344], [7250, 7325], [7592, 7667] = 0.0 Angstrom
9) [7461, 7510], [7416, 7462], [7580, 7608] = 0.7 Angstrom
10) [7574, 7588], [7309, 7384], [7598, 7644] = 0.8 Angstrom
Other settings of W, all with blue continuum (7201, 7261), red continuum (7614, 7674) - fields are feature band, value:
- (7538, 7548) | 0.4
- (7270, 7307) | -0.9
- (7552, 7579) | 0.6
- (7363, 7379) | 0.4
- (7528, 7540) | 0.0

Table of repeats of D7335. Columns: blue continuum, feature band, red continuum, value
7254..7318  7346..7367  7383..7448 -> 0.2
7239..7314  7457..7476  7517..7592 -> 0.3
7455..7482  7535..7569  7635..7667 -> 0.7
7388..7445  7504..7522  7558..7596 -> -0.8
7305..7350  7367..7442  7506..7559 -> 1.9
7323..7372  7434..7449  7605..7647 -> -0.1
